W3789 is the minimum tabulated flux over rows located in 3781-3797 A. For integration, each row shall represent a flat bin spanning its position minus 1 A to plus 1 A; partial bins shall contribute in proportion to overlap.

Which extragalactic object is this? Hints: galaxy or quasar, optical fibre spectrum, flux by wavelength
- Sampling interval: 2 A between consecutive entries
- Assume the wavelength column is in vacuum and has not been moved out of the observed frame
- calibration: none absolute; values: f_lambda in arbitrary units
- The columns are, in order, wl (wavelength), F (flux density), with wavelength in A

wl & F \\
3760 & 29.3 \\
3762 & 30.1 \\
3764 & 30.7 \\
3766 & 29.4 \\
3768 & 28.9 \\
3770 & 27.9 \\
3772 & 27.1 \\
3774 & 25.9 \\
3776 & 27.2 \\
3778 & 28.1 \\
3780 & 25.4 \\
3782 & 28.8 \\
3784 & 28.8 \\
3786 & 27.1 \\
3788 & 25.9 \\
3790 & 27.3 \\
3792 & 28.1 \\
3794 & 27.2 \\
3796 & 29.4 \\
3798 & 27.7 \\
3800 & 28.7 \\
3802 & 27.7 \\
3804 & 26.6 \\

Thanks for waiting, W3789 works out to 25.9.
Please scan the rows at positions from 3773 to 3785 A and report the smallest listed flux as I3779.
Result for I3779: 25.4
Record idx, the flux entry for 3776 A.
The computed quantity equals 27.2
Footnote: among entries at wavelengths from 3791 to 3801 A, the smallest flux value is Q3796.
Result 27.2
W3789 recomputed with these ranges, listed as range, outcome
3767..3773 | 27.1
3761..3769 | 28.9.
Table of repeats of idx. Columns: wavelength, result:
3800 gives 28.7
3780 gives 25.4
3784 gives 28.8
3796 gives 29.4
